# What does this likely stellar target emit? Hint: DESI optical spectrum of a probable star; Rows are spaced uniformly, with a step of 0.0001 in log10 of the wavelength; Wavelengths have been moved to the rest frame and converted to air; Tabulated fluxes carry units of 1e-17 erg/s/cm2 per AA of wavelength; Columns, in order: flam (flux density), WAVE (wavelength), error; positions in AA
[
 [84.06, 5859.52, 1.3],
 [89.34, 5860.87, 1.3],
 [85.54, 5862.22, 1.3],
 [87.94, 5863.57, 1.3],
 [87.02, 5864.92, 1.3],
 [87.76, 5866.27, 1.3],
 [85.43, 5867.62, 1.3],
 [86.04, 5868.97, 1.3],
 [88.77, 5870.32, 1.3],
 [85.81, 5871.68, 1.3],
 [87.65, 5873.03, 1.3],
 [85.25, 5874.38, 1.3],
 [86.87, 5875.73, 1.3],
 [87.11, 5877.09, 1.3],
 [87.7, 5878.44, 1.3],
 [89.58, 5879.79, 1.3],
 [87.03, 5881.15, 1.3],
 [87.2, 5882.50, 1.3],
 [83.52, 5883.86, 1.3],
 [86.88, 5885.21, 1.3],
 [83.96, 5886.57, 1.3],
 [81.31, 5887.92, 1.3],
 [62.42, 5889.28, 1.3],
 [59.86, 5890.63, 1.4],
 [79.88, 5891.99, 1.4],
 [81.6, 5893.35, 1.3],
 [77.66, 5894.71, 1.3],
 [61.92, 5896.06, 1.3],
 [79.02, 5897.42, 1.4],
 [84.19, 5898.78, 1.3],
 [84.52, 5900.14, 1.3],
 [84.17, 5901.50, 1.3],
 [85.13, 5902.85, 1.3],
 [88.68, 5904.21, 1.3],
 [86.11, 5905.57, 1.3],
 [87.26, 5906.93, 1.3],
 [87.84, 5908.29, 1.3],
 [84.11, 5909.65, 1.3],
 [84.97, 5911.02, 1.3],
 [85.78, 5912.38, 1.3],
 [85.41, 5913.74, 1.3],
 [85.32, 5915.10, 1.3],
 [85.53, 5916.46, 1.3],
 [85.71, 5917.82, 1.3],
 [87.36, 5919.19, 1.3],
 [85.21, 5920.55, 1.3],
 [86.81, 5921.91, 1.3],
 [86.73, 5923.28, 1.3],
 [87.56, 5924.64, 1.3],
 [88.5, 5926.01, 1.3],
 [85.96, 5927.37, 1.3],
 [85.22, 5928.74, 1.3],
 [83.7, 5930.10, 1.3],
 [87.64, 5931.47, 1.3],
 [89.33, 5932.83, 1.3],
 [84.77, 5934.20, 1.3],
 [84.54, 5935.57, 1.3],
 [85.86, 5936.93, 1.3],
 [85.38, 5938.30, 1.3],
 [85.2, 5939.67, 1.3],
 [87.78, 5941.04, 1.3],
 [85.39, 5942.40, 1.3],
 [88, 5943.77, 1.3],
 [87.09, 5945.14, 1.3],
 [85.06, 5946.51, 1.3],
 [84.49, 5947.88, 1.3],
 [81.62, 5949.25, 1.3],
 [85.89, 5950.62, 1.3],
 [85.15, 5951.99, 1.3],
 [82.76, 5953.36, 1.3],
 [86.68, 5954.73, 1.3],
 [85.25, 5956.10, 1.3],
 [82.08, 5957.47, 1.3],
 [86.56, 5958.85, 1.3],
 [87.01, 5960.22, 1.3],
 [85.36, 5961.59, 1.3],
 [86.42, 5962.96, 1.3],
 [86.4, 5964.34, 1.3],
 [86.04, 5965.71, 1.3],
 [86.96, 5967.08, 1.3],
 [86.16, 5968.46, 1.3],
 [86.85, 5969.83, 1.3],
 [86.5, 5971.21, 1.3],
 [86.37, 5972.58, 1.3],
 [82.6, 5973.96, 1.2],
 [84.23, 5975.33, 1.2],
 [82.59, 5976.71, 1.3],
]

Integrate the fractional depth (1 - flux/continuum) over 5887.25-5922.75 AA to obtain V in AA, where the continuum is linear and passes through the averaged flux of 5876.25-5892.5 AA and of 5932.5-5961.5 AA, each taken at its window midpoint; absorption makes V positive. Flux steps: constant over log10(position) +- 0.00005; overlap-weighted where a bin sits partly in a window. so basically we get 0.4 AA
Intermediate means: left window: 81.4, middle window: 81.9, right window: 85.5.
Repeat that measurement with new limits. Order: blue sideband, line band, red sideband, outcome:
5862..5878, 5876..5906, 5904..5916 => 1.7 AA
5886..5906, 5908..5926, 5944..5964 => -1.1 AA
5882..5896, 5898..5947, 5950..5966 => -2.8 AA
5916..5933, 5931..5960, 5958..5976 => 0.2 AA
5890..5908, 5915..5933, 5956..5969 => -0.9 AA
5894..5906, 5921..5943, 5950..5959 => -0.8 AA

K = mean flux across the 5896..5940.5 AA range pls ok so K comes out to 85.3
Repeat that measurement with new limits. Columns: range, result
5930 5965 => 85.6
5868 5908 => 82.7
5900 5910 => 86.2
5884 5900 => 76.8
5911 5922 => 85.8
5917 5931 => 86.3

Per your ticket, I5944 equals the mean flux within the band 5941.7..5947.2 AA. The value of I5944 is 86.4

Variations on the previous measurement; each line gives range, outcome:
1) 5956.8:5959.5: 84.1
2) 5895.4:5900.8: 77.4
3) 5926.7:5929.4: 85.4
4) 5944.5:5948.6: 85.5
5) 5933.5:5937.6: 85.1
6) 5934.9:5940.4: 85.3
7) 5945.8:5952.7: 84.4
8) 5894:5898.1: 73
